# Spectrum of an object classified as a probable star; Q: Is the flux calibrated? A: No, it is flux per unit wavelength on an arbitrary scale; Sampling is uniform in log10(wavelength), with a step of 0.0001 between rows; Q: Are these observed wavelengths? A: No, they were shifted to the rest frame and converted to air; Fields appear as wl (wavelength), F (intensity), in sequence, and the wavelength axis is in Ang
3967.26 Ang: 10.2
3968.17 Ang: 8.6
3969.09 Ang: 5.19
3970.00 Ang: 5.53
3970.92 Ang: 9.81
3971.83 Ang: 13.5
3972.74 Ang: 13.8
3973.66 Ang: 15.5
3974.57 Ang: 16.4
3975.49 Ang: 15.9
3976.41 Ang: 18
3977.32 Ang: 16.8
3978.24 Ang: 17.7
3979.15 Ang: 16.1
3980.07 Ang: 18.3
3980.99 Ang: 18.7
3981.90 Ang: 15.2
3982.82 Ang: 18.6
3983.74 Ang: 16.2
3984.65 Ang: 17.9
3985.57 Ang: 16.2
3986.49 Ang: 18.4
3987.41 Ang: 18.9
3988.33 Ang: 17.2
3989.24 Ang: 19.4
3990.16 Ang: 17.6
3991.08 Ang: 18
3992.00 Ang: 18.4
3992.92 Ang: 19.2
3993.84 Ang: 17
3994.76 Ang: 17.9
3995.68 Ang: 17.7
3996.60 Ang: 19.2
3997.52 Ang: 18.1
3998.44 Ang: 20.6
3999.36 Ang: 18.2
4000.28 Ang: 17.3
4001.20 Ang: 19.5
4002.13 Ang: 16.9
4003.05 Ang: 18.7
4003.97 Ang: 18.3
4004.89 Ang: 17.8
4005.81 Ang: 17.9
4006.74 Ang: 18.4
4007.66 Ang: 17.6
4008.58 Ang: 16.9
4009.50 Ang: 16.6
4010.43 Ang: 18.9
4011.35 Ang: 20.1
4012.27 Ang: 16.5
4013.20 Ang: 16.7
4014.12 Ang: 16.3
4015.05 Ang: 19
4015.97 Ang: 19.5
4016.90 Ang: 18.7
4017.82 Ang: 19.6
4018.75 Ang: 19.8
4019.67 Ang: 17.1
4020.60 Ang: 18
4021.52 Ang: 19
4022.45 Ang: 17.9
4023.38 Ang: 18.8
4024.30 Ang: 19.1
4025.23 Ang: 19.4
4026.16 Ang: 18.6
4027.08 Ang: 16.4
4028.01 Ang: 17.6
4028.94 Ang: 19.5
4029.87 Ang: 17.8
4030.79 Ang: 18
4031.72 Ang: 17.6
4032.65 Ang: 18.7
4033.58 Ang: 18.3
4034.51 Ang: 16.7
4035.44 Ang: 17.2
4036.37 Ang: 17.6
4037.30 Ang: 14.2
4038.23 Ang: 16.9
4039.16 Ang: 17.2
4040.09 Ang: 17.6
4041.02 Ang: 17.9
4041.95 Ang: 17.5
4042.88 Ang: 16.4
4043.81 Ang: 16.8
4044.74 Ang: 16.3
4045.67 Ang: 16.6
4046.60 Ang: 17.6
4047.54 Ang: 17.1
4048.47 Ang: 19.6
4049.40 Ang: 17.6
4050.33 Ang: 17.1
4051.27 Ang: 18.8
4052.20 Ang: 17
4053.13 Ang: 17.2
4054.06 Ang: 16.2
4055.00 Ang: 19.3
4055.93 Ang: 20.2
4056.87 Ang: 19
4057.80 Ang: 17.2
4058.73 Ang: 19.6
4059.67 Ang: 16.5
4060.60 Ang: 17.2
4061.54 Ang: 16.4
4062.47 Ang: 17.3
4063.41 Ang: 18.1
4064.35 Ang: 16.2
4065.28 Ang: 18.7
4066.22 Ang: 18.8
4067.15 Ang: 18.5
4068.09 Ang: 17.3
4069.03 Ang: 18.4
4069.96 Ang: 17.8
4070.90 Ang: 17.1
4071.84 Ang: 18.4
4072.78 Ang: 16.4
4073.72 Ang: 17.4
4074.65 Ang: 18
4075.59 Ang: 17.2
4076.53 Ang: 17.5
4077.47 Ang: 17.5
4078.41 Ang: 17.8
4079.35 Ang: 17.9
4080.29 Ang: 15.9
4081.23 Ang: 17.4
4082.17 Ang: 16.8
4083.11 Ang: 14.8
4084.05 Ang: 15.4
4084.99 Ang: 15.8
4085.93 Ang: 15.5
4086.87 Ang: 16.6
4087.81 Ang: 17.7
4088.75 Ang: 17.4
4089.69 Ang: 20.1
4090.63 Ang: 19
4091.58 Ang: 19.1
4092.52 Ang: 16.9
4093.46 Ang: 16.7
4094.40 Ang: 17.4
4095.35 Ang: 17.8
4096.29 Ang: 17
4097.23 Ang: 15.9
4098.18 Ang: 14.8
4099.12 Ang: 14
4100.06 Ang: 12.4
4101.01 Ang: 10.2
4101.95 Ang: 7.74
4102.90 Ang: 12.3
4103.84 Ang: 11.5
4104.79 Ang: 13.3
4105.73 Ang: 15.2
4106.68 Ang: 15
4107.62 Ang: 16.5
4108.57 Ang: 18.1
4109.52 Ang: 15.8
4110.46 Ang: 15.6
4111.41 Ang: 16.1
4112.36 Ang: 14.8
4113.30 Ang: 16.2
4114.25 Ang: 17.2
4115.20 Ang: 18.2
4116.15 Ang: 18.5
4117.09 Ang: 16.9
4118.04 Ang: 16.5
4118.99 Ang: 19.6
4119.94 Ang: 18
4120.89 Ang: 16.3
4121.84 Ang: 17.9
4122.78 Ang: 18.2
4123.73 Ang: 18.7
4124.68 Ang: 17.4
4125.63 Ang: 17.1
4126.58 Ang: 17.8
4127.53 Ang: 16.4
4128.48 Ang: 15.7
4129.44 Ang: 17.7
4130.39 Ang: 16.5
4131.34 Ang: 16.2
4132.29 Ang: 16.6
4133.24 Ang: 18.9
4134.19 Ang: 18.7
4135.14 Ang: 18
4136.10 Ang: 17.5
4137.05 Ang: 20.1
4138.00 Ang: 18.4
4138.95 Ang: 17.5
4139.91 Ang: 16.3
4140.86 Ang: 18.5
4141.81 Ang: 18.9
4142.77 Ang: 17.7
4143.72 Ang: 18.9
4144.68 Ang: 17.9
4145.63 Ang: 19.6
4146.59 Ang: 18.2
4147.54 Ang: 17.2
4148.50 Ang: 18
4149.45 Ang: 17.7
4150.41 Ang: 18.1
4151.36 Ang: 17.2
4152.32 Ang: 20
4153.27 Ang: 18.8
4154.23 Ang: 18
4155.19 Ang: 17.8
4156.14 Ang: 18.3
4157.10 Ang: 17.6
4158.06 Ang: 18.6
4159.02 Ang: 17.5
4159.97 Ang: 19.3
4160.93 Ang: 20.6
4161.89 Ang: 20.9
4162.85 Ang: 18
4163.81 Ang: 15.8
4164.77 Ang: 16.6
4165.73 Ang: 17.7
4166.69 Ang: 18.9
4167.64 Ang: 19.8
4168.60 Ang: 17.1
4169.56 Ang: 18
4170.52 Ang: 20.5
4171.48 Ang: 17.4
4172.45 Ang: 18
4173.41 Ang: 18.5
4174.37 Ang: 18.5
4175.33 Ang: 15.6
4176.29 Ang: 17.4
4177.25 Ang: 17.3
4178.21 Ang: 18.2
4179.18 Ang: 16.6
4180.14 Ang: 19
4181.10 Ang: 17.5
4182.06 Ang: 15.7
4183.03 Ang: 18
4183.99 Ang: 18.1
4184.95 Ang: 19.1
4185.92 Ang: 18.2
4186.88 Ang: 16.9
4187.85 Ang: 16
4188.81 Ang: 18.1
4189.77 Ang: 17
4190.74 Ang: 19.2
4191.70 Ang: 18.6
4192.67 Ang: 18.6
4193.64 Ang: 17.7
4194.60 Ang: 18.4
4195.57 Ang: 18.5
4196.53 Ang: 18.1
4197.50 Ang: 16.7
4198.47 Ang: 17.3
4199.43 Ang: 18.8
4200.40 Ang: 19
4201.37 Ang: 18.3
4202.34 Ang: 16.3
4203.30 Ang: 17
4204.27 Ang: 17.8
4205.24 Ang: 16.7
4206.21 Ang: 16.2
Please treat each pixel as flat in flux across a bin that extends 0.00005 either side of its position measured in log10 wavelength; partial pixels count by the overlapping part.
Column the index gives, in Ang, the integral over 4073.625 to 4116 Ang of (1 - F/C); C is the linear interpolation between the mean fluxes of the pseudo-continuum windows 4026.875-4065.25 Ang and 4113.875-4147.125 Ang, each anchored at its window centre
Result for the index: 3.9 Ang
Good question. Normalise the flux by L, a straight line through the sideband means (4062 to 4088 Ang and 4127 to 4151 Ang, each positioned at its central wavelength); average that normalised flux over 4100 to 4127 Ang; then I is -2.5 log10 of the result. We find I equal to 0.11 mag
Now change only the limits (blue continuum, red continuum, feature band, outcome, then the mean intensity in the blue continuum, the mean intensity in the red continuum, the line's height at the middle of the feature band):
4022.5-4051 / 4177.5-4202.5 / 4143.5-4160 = -0.03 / 17.6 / 17.9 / 17.8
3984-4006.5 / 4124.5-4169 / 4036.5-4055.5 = 0.05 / 18.2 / 18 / 18.1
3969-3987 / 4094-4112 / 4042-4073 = -0.19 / 15.4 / 14.5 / 14.9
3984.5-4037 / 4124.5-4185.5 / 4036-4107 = 0.08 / 18.1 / 18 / 18.1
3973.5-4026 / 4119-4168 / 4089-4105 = 0.19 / 18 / 18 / 18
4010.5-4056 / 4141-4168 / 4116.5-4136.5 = 0.05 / 17.8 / 18.3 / 18.2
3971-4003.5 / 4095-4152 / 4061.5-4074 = -0.04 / 17.4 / 16.7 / 17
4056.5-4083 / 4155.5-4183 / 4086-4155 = 0.05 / 17.5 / 18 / 17.8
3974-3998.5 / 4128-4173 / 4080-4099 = 0.07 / 17.7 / 18.1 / 18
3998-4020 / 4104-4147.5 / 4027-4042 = 0.03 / 18.2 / 17.3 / 18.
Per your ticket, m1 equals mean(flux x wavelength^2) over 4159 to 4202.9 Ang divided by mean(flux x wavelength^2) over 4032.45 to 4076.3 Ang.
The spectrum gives 1.1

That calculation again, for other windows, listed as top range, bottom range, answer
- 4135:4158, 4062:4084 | 1.08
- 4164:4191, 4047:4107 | 1.12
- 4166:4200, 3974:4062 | 1.09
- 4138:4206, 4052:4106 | 1.13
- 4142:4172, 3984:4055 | 1.09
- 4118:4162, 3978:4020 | 1.07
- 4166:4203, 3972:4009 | 1.12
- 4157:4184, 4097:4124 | 1.19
